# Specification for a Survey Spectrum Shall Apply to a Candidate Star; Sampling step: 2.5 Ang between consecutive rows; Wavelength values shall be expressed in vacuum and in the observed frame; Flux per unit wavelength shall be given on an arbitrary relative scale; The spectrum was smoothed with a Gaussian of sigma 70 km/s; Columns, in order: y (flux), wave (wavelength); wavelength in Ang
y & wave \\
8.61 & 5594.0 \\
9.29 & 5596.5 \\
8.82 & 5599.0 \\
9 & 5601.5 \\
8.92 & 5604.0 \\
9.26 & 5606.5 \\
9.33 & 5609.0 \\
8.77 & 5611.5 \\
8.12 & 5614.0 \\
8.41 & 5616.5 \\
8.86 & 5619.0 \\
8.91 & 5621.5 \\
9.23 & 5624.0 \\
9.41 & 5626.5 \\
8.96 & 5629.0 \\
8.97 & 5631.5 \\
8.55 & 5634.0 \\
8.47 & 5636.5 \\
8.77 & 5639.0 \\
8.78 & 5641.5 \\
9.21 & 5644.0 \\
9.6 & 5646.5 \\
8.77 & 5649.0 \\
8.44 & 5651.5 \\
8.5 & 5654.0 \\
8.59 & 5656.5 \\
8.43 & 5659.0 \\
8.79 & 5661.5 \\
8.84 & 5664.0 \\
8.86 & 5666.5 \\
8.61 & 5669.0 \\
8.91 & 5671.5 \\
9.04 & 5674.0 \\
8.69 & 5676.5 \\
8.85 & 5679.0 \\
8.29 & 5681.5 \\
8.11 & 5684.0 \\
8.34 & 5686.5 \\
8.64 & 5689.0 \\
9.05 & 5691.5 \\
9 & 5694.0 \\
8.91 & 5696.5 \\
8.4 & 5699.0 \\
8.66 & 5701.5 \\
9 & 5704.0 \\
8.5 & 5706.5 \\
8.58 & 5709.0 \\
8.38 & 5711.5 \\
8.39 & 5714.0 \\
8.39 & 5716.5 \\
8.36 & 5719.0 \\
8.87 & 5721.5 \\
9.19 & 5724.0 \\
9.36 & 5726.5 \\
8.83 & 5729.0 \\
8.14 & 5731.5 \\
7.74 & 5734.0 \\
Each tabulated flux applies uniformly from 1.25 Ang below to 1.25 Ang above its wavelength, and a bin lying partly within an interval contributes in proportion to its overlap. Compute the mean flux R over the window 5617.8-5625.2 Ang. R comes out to 9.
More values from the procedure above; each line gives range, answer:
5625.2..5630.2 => 9.19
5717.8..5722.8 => 8.62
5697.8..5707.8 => 8.64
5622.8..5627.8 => 9.32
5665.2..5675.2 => 8.85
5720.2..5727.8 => 9.13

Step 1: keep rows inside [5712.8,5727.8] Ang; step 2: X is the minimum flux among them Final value 8.36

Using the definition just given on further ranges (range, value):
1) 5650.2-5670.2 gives 8.43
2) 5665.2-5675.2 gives 8.61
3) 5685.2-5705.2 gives 8.34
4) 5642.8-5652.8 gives 8.44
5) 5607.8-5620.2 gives 8.12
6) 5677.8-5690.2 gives 8.11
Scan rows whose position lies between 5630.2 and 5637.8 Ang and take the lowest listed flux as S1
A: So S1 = 8.47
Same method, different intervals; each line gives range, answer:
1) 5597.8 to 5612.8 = 8.77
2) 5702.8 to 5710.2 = 8.5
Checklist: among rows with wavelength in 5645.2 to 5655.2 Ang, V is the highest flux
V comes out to 9.6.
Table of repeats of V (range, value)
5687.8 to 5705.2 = 9.05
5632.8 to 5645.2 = 9.21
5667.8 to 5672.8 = 8.91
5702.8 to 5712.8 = 9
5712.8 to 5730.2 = 9.36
